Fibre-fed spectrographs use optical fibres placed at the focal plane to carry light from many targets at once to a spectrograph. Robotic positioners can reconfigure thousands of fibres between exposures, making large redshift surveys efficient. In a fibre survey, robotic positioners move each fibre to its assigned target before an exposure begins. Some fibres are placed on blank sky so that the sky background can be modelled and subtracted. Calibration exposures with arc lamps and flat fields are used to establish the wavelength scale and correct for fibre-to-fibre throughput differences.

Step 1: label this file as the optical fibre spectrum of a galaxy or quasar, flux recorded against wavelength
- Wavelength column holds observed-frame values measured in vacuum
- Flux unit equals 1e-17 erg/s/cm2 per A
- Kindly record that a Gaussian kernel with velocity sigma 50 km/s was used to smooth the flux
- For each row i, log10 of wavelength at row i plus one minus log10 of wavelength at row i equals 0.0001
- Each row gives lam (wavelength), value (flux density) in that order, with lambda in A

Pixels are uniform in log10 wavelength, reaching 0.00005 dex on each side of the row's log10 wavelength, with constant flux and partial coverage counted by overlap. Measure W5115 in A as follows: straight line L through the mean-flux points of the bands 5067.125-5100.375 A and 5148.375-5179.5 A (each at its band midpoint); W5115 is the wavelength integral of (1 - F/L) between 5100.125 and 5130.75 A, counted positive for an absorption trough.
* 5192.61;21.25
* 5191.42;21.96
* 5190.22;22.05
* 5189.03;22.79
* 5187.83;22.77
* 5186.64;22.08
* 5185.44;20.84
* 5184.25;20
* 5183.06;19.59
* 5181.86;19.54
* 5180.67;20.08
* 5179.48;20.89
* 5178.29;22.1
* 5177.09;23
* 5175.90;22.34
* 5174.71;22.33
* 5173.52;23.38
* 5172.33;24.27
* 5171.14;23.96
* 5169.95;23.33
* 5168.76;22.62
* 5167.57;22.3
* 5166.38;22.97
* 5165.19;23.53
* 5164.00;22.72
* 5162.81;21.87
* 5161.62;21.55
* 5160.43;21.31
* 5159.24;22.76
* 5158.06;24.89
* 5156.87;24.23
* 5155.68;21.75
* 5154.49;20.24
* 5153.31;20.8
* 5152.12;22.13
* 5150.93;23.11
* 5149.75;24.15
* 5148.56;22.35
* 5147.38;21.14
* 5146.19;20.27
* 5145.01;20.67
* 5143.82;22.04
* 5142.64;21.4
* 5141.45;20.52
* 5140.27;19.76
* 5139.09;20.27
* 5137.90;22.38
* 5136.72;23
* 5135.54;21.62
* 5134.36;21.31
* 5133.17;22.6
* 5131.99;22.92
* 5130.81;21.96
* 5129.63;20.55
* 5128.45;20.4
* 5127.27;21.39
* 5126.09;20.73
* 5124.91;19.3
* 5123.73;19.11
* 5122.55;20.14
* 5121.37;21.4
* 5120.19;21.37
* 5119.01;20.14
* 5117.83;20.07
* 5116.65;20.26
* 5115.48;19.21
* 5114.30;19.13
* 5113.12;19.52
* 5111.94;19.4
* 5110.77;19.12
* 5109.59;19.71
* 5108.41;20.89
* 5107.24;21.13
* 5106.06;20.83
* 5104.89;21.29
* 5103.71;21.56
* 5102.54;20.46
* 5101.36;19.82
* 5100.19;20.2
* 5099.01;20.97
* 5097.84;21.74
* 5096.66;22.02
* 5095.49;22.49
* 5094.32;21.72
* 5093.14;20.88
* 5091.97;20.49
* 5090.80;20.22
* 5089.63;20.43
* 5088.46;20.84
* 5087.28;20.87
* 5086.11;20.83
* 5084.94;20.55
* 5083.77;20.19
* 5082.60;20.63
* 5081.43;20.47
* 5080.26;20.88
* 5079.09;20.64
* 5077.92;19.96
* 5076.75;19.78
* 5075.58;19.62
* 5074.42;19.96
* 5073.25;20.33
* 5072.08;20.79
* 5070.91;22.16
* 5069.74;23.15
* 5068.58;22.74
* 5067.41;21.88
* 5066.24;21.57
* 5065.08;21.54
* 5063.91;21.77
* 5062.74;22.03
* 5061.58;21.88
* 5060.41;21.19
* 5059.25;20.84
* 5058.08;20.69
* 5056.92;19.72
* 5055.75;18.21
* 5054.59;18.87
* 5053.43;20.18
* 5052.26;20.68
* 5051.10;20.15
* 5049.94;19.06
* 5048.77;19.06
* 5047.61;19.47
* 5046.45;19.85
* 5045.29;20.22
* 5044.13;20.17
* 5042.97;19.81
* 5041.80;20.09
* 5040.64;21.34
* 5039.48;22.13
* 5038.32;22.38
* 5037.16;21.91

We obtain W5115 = 1.9 A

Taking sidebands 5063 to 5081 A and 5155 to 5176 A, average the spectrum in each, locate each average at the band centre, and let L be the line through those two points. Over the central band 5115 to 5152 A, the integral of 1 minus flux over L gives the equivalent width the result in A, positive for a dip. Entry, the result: 1.87 A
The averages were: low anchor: 21.1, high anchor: 22.9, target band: 21.2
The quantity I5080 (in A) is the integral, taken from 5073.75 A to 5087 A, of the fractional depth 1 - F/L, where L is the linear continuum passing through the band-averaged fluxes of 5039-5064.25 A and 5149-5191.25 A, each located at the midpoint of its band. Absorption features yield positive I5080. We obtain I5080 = 0.3 A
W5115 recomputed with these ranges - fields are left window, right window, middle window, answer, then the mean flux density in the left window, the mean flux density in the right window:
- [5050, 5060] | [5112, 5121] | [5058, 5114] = -2.7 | 19.9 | 19.9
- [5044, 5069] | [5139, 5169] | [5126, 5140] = 0.1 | 20.5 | 22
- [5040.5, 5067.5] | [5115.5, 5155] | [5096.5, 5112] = 0.2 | 20.4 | 21.2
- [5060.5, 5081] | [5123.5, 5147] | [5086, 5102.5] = 0.2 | 21.2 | 21.1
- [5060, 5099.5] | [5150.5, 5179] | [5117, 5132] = 0.9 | 21.1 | 22.6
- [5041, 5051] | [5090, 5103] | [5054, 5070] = -0.8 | 19.8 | 21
